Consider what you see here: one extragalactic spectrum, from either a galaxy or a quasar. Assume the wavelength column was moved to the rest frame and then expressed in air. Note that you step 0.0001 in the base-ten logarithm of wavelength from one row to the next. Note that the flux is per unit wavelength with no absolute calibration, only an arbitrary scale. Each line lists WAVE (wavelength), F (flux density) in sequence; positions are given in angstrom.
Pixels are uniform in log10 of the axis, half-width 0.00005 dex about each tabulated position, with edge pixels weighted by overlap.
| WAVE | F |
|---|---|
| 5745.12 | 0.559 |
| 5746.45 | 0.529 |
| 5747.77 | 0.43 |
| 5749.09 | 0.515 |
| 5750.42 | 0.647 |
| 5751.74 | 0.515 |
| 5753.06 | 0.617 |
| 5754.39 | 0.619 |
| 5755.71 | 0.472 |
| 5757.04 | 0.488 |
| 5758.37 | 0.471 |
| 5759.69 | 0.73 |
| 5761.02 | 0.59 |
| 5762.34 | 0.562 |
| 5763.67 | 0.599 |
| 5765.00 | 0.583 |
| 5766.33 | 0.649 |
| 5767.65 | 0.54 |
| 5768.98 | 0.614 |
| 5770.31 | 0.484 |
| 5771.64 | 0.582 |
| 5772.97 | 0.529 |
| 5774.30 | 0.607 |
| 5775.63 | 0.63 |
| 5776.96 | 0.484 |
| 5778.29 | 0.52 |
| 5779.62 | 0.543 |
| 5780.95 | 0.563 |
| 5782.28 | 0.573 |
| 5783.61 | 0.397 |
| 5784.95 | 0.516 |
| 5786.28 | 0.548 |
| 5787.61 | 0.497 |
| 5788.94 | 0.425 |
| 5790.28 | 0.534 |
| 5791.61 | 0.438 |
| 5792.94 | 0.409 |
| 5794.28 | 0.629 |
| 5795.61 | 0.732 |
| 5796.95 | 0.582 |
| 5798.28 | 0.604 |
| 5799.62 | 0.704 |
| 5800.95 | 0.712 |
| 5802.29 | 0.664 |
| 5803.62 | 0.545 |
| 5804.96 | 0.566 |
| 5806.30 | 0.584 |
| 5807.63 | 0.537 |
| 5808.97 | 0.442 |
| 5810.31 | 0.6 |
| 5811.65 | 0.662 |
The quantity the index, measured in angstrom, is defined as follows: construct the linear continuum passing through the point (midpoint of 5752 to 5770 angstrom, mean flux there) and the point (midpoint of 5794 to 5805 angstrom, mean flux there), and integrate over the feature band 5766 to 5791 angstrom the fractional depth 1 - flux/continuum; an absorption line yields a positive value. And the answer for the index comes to 2.8 angstrom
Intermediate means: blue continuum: 0.576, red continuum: 0.642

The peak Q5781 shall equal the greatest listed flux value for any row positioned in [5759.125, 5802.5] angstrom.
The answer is 0.732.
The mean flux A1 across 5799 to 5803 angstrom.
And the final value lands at 0.693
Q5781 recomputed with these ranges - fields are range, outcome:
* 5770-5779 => 0.63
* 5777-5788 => 0.573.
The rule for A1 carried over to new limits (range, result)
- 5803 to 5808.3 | 0.558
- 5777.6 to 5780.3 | 0.532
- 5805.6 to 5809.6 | 0.522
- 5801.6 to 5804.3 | 0.605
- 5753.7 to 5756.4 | 0.545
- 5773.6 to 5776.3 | 0.617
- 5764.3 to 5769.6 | 0.596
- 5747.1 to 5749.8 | 0.476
